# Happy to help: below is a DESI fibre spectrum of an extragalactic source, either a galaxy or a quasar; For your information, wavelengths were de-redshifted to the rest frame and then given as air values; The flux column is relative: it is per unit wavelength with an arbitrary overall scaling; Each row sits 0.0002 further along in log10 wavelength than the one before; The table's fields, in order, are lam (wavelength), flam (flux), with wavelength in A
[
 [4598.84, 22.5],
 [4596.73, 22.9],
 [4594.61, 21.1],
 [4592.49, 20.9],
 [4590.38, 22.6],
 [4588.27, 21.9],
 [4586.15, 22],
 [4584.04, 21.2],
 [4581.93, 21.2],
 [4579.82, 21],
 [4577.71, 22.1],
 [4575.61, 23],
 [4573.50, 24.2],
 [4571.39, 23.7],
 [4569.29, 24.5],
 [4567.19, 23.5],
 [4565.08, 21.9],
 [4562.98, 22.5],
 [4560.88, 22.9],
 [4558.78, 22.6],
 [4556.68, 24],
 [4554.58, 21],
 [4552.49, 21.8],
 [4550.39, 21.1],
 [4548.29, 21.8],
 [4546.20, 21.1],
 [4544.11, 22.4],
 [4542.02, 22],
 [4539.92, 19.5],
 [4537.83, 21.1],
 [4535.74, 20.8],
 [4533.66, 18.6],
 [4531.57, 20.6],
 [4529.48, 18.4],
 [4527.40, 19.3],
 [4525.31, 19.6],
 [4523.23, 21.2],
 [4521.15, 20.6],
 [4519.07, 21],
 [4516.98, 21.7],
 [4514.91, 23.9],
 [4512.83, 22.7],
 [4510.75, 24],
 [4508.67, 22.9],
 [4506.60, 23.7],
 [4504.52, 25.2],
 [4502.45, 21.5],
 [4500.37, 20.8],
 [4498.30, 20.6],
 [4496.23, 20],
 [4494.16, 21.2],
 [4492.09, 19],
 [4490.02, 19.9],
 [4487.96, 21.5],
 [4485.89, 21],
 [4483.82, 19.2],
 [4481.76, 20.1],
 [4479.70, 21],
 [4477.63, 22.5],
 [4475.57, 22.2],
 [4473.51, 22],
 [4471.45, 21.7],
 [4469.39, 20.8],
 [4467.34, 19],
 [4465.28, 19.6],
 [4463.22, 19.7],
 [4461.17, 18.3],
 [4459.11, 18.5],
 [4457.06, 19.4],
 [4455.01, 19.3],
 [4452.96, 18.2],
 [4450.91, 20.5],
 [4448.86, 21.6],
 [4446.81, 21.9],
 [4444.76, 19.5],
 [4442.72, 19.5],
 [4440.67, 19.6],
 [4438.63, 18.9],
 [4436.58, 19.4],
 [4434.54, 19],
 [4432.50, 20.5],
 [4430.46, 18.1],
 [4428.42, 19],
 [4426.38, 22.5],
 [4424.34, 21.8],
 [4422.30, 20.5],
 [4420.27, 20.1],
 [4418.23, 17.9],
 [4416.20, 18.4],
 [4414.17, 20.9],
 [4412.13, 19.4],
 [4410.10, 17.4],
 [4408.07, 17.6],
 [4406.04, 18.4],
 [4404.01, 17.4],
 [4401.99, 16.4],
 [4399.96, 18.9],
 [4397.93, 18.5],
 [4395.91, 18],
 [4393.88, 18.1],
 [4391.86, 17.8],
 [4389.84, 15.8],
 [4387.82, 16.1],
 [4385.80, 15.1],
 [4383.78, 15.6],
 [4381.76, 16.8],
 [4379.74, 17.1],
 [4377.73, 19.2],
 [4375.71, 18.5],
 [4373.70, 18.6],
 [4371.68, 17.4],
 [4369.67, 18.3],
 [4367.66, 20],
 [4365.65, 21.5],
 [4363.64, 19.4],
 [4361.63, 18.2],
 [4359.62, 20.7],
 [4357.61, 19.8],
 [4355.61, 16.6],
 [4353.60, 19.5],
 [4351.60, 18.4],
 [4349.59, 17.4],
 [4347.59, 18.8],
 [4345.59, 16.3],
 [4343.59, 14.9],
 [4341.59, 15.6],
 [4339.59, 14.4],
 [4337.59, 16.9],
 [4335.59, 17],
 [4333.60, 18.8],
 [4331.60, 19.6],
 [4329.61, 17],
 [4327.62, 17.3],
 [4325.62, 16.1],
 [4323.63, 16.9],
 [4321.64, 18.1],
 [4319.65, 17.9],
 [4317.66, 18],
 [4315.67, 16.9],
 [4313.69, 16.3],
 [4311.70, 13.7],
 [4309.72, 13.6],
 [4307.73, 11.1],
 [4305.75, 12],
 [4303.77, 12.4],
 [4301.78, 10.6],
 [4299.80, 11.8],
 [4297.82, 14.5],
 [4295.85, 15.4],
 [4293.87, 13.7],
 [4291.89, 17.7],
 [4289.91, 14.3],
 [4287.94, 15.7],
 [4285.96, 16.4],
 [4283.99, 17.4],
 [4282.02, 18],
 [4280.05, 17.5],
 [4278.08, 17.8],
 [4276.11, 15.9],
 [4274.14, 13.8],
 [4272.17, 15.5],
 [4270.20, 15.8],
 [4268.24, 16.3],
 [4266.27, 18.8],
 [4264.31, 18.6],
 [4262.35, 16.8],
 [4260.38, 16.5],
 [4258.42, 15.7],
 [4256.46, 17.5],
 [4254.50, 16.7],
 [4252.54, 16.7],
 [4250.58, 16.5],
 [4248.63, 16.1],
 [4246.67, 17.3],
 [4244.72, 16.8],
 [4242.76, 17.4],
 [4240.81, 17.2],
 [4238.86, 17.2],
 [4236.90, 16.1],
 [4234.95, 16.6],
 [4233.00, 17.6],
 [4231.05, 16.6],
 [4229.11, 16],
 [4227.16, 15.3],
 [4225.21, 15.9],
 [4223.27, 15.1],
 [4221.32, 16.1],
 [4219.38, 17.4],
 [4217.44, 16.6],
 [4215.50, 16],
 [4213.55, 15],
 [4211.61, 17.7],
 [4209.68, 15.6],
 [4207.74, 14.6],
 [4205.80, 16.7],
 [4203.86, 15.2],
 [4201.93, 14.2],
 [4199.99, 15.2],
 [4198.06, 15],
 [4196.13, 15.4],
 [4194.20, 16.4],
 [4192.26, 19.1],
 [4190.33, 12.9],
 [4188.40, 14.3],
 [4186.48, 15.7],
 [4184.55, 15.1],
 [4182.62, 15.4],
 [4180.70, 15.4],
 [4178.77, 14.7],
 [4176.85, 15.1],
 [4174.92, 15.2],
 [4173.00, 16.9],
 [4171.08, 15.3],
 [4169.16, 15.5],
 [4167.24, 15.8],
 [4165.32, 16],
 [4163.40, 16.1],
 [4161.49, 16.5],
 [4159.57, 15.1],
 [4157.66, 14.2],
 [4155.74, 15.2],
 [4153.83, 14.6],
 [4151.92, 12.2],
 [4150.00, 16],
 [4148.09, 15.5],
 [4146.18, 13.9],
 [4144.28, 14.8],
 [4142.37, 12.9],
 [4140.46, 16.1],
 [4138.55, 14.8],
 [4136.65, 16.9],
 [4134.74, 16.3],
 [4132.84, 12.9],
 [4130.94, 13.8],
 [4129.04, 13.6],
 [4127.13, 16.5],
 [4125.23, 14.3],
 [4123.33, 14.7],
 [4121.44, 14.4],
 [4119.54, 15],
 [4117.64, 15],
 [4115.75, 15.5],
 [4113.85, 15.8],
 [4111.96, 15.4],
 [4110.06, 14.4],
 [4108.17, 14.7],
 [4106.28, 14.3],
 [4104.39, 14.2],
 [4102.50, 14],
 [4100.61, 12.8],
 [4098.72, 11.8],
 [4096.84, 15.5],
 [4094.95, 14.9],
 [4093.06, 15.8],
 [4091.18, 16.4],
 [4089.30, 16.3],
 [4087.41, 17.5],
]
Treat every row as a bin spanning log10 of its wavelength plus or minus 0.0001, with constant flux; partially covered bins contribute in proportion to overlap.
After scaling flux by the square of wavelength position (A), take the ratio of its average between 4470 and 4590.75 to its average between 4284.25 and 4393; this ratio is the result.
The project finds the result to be 1.42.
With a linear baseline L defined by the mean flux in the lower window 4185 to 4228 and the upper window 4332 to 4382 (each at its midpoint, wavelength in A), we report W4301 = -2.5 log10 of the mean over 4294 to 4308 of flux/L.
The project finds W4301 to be 0.33 mag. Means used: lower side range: 15.7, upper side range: 18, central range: 12.7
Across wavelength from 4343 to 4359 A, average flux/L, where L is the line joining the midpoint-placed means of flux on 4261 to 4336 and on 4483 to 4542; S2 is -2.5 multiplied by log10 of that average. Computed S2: -0.04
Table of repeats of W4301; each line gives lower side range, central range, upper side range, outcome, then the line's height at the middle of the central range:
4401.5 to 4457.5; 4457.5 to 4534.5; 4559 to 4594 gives -0.006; 20.8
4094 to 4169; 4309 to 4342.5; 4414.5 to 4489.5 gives 0.079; 18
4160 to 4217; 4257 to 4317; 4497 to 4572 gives 0.129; 17.4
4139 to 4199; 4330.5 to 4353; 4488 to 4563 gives 0.066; 18.2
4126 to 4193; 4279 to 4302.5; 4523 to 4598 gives 0.130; 17.3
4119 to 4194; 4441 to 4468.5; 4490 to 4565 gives 0.031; 20.2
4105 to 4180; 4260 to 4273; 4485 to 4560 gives 0.009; 17.1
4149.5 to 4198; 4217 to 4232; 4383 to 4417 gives -0.017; 15.9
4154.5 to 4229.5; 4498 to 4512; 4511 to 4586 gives -0.090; 21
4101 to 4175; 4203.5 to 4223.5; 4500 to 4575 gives 0.015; 16.3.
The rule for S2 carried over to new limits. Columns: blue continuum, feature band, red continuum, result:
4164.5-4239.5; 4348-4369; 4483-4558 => -0.04 mag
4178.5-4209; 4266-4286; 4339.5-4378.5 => 0.01 mag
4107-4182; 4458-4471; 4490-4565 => 0.05 mag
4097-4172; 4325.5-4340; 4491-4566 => 0.05 mag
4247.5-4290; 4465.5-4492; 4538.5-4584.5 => -0.01 mag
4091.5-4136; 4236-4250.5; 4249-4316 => -0.10 mag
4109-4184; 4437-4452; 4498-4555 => -0.01 mag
